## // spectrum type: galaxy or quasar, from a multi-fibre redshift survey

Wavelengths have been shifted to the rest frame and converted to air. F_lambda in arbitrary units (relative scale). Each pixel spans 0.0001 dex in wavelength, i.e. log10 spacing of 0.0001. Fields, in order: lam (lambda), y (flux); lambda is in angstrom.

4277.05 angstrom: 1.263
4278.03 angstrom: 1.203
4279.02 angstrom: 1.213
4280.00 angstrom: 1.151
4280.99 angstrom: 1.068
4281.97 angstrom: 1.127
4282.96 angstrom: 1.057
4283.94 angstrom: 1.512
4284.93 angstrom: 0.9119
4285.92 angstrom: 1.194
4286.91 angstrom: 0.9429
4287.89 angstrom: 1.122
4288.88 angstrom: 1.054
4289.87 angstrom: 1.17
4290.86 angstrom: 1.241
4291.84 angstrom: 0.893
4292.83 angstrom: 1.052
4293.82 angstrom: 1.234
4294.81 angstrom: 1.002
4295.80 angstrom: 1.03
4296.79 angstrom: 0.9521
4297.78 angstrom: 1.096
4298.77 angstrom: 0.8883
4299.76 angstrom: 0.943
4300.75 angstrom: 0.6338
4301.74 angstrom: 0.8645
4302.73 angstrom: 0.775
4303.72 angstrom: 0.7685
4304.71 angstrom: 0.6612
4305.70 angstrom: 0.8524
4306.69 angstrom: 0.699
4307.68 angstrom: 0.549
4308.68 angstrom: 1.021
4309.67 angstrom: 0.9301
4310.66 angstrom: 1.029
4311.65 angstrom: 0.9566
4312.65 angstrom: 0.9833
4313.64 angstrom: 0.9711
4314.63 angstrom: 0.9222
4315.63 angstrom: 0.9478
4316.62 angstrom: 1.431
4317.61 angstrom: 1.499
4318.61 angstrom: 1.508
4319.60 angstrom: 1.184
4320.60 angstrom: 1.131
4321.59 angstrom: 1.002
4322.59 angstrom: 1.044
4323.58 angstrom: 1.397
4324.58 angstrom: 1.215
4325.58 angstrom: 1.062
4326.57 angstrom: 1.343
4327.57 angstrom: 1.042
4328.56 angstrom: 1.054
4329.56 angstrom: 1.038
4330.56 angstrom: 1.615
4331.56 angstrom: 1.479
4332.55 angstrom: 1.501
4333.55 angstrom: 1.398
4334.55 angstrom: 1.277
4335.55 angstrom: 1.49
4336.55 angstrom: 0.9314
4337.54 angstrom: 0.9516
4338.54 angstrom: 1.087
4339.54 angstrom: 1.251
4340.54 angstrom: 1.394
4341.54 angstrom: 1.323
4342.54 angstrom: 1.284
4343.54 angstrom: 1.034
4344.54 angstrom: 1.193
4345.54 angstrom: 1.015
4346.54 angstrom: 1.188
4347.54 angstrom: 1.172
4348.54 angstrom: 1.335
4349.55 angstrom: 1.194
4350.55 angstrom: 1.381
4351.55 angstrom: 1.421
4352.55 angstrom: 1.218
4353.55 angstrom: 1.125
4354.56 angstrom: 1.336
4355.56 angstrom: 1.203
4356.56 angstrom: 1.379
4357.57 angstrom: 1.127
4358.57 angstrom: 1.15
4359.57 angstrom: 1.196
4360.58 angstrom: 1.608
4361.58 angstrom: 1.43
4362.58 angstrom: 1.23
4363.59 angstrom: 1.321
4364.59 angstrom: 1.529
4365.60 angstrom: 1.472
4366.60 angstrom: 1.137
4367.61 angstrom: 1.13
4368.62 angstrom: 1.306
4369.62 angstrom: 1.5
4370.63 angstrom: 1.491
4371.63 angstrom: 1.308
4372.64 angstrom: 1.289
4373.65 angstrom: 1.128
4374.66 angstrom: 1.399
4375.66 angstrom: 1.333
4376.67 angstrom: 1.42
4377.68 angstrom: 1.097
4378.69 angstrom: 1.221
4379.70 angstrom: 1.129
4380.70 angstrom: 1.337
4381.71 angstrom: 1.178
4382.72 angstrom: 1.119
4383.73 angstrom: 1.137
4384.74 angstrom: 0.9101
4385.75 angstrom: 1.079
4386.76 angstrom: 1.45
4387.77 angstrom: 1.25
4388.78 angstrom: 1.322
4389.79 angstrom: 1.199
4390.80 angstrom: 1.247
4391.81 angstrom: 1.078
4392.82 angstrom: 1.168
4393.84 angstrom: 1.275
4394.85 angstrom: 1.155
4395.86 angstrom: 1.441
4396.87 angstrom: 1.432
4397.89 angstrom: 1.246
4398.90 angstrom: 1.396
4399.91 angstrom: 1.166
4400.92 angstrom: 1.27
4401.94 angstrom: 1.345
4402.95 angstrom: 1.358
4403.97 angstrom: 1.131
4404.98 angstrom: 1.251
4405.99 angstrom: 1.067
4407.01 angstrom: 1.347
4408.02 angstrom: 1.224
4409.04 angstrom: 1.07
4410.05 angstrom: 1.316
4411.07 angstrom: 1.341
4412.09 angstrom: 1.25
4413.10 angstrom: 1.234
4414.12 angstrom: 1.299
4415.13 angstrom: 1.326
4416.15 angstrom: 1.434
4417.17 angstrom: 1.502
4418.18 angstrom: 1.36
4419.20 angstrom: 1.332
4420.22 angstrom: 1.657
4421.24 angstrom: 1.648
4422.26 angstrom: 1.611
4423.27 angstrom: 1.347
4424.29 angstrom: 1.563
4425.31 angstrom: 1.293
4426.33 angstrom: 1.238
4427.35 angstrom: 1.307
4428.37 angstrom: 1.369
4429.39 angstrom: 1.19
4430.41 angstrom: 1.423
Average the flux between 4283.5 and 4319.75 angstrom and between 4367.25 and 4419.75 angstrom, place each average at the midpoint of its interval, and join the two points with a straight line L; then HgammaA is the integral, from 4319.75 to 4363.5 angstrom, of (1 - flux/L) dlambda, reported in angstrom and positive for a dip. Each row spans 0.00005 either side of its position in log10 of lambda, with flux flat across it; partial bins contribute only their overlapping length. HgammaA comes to -4.6 angstrom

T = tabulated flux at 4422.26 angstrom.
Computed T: 1.611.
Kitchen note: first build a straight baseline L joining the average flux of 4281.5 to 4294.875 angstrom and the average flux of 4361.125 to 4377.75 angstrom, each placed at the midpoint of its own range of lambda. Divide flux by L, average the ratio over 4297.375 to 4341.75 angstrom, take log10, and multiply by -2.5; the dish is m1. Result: 0.10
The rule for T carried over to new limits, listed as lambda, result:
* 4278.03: 1.203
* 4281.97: 1.127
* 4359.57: 1.196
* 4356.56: 1.379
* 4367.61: 1.13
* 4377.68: 1.097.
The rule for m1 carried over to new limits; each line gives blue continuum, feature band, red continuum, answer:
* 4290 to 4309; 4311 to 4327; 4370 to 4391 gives -0.17 mag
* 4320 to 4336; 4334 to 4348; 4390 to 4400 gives 0.06 mag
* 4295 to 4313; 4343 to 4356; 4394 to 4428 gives -0.14 mag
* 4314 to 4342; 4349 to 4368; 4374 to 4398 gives -0.05 mag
